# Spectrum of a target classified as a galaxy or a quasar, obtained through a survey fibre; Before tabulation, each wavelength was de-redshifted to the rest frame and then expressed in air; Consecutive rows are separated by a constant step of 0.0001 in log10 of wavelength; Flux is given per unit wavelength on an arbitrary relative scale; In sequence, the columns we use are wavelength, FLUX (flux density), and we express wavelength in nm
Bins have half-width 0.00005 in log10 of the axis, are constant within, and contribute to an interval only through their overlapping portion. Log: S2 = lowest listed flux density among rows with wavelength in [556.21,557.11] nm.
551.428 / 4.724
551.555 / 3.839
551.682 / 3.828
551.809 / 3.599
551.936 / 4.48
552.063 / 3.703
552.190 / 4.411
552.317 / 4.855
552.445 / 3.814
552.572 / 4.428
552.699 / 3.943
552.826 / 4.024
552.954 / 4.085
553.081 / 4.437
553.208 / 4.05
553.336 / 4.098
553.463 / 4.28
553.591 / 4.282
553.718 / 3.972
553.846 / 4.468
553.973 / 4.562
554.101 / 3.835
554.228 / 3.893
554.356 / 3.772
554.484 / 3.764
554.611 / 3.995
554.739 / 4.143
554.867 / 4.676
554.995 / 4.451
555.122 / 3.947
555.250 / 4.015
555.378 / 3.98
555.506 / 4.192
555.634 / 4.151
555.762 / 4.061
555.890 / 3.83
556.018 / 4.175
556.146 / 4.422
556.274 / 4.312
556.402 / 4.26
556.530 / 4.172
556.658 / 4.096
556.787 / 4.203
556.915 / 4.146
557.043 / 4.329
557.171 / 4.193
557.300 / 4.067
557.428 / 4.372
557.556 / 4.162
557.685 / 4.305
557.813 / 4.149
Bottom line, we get 4.096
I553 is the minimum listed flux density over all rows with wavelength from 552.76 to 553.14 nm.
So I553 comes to 4.024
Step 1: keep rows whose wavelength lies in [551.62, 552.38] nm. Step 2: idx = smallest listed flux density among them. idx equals 3.599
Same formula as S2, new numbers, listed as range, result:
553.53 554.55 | 3.764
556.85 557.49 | 4.067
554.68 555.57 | 3.947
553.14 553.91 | 3.972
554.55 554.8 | 3.995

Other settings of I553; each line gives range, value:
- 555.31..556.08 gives 3.83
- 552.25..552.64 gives 3.814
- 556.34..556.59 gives 4.172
